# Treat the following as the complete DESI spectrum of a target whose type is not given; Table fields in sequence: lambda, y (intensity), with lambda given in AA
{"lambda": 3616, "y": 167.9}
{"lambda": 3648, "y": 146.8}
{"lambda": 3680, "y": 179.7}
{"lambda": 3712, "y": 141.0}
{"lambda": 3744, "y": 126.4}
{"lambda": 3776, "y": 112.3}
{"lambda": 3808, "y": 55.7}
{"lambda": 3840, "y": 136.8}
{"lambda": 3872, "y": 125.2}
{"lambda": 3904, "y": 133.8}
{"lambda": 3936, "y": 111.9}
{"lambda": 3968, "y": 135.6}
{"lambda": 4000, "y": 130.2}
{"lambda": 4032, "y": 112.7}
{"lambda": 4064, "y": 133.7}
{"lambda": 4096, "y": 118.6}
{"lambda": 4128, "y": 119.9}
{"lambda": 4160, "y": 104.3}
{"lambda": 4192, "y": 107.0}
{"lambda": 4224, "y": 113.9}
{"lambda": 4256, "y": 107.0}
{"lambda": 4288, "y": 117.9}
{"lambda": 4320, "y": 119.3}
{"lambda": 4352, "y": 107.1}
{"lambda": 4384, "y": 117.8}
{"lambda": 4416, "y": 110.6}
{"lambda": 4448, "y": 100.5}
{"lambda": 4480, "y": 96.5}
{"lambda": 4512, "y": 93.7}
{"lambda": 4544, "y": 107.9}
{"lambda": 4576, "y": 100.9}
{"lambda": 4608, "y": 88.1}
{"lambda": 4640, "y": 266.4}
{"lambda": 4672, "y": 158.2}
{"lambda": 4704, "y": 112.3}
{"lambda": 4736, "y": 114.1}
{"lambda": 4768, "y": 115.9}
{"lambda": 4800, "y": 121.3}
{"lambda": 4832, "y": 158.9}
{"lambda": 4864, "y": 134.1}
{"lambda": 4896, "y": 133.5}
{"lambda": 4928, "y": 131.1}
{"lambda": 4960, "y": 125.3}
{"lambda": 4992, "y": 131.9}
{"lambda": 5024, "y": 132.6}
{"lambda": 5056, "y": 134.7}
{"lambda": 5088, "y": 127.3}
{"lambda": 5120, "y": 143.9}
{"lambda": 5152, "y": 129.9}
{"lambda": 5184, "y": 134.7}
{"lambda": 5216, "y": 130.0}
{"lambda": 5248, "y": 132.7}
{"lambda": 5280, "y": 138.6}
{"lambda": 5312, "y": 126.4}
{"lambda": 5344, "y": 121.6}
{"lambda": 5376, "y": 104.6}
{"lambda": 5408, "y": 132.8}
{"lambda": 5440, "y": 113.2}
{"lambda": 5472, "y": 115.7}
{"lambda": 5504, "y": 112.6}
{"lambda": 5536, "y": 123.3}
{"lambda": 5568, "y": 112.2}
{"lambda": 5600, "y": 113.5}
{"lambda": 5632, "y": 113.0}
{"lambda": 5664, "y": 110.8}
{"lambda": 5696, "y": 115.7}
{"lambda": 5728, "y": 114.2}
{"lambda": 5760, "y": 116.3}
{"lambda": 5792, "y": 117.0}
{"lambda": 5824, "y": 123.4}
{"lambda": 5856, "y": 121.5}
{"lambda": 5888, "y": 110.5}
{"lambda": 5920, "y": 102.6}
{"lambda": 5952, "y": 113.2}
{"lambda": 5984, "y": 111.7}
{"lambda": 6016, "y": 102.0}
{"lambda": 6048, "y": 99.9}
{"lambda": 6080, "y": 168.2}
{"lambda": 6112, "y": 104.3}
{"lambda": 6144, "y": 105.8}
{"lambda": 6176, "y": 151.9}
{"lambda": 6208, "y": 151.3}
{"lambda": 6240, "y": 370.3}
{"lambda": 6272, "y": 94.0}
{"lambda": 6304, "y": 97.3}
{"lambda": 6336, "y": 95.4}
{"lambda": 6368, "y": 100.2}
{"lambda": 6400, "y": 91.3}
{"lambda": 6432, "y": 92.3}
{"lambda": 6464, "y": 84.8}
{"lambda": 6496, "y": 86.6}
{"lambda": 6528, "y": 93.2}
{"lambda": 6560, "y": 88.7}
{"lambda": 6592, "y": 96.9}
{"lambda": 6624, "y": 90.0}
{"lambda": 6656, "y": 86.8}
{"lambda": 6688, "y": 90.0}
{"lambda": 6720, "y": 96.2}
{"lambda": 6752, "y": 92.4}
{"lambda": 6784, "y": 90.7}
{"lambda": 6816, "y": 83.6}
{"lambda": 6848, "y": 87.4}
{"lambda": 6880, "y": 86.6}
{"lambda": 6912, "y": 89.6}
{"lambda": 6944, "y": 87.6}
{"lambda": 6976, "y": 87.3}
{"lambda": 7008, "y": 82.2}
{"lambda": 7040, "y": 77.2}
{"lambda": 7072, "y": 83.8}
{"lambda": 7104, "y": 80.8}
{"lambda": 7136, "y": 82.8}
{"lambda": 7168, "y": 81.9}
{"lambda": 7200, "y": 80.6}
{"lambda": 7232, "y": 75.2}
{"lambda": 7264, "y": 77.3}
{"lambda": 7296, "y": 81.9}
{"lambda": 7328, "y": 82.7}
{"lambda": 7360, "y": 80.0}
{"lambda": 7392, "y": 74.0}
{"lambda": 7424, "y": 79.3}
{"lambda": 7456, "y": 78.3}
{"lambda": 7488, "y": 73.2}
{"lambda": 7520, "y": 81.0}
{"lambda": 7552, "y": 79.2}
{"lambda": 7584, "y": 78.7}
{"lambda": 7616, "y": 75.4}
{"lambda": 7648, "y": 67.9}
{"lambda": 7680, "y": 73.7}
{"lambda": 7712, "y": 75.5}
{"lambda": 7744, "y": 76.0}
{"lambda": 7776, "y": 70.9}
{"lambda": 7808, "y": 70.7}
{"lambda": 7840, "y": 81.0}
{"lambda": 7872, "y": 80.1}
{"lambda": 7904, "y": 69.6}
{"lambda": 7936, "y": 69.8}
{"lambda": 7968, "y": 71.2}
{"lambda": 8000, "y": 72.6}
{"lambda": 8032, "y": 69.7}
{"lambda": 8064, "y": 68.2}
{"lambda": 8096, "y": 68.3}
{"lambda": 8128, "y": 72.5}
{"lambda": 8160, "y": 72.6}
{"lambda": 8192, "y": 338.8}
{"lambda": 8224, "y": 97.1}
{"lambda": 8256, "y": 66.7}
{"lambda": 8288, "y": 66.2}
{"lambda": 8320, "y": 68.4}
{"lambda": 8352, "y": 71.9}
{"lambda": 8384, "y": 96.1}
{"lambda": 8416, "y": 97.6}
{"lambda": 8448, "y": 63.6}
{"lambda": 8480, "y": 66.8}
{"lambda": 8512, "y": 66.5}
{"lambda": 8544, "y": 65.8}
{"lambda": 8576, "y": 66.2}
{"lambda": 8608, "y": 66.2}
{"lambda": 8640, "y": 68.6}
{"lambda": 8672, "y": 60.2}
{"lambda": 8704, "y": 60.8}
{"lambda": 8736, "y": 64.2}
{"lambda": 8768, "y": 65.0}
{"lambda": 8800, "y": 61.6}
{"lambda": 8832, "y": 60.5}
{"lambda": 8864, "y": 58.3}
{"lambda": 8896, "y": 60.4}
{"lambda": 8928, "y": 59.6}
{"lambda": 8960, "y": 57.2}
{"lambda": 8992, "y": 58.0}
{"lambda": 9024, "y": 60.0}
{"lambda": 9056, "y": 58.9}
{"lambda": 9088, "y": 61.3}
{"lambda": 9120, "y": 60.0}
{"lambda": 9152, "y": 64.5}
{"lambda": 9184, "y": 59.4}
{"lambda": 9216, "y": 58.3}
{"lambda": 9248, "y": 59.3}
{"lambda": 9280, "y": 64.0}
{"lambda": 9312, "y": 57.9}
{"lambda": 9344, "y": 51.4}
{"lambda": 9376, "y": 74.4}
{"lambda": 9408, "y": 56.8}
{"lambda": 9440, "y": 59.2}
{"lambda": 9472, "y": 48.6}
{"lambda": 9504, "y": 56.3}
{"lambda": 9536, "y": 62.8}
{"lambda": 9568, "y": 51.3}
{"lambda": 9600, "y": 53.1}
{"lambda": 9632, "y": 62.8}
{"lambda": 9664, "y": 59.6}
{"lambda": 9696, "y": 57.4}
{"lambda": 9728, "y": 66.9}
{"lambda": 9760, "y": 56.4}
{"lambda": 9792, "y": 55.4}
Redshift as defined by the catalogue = 0.25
